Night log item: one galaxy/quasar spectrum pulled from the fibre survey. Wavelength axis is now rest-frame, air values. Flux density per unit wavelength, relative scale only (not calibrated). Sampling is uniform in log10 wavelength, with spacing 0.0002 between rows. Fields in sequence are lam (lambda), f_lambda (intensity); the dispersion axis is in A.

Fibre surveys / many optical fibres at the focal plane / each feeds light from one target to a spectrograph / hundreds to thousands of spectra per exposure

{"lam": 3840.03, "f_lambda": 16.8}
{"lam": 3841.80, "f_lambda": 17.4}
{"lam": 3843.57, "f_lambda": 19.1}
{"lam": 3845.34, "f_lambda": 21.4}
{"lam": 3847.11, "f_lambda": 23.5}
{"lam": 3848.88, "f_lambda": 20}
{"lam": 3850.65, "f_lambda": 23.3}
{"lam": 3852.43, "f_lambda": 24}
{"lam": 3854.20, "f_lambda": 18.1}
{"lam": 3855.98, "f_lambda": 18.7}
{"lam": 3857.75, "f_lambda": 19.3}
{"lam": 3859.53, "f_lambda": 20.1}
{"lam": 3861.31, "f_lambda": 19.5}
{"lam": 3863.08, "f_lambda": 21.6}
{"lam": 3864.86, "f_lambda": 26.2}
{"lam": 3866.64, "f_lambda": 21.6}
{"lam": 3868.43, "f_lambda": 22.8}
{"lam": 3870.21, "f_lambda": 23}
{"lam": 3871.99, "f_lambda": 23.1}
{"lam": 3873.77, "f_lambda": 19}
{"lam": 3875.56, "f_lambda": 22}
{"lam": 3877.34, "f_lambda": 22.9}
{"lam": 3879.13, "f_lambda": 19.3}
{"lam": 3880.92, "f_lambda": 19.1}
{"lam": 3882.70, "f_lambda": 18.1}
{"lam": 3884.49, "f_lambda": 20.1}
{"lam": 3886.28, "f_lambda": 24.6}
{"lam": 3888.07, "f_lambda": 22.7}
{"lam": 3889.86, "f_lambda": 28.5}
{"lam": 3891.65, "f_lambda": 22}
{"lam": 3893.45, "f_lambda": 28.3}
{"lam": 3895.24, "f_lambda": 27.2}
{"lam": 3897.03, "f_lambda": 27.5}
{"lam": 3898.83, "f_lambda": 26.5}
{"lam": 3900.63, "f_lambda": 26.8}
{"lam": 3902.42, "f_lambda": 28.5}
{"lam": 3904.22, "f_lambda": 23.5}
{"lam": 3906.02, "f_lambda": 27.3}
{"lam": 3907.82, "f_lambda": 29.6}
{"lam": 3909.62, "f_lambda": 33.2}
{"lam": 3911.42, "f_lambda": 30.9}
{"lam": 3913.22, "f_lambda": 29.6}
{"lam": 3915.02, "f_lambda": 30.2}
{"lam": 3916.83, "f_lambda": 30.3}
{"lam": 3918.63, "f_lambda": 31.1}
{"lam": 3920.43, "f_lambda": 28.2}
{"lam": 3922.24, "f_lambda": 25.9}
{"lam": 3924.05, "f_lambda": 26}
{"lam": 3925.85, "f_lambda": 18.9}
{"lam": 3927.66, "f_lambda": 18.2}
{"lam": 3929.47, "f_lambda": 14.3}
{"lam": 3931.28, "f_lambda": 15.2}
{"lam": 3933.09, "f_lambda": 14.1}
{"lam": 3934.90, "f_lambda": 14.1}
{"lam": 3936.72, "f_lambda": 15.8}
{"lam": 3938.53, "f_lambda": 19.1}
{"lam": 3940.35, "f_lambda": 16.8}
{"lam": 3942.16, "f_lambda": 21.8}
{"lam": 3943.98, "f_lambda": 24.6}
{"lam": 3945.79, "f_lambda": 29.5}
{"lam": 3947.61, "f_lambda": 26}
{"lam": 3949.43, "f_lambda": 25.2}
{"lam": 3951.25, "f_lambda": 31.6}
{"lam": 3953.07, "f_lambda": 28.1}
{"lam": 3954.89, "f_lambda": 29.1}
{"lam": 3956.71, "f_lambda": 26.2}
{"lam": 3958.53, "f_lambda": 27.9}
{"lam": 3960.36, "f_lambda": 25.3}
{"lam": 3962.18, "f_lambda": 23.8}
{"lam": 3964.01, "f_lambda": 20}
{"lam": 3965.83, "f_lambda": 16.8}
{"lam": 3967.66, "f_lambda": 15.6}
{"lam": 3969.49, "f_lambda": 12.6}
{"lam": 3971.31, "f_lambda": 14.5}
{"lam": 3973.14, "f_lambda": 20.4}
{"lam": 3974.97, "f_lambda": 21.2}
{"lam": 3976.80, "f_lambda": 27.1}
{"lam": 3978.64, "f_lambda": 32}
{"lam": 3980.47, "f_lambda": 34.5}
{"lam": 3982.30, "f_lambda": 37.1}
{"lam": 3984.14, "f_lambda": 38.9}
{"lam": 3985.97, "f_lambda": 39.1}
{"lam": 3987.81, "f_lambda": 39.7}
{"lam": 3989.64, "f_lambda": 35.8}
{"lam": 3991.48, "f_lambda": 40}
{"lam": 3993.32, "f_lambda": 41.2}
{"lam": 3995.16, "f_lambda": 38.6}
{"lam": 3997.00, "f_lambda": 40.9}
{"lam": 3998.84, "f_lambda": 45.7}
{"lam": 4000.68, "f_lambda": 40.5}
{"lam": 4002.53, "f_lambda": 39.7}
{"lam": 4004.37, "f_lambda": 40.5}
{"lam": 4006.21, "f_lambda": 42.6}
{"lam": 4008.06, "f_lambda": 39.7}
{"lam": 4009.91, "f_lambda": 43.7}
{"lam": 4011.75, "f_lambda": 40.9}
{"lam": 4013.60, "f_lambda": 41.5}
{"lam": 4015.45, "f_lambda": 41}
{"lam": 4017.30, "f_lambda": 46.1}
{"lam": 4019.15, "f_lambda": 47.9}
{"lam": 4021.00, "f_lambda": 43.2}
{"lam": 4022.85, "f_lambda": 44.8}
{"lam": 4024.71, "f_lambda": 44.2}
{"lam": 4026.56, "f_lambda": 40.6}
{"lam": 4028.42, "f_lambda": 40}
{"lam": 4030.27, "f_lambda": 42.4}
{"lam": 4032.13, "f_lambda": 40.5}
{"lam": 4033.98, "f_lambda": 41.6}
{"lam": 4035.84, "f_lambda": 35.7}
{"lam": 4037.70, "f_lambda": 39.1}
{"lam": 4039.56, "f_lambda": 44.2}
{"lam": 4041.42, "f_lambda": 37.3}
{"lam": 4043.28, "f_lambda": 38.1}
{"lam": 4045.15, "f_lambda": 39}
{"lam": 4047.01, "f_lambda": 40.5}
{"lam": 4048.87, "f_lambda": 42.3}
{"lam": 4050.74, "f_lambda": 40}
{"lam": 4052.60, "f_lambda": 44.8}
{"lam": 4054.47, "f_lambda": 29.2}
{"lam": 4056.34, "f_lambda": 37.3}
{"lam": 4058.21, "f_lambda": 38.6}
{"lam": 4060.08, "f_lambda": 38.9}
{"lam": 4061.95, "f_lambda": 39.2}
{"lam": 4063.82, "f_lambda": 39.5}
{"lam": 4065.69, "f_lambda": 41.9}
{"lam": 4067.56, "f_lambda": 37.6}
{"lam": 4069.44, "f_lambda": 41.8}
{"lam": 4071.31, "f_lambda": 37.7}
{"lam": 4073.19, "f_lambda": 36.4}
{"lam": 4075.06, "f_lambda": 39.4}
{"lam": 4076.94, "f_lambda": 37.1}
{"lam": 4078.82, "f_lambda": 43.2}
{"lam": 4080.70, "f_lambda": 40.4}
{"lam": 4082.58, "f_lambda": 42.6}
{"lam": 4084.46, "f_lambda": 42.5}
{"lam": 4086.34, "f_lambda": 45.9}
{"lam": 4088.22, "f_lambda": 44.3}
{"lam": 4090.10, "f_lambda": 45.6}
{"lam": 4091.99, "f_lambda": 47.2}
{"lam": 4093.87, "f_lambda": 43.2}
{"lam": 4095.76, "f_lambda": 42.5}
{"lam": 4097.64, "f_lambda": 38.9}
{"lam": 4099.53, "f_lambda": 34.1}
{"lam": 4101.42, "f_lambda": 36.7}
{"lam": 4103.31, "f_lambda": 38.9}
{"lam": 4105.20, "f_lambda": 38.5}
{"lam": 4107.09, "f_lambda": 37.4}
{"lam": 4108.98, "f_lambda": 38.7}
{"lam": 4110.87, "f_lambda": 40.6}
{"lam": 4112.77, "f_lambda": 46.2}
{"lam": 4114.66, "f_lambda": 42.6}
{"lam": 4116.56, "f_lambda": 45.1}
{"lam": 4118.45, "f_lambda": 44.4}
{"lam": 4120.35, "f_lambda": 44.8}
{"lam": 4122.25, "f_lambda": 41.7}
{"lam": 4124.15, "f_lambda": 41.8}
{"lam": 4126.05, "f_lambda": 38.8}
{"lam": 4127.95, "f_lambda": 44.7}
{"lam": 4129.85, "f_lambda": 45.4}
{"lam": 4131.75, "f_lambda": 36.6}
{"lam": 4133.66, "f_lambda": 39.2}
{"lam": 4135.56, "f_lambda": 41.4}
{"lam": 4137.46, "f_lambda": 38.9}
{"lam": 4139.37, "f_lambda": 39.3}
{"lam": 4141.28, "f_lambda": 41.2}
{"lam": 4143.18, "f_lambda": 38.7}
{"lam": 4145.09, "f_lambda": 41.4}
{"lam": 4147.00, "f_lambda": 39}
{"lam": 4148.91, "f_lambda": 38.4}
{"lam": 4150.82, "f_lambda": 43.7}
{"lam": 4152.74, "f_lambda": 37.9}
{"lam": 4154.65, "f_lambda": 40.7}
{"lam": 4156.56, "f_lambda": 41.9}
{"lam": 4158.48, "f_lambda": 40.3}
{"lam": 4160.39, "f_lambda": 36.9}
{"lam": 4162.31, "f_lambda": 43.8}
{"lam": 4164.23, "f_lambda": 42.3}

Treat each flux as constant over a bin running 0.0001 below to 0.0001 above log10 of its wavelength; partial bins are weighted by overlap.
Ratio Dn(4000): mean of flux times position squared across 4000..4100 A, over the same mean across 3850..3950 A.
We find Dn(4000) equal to 1.9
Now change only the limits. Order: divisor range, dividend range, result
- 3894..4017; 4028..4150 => 1.49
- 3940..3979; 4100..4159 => 1.89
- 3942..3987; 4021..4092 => 1.63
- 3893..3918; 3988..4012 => 1.50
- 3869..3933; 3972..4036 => 1.68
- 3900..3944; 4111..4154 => 1.94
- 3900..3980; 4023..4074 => 1.76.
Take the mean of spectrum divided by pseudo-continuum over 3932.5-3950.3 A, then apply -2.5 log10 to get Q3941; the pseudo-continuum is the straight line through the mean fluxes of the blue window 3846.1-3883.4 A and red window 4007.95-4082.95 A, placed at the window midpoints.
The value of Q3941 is 0.38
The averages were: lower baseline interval 21.2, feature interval 20.8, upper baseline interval 40.5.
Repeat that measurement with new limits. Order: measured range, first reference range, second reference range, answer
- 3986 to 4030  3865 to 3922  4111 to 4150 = -0.25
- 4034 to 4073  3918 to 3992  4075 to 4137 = -0.10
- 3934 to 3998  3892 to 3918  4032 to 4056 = 0.22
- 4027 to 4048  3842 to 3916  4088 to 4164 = -0.15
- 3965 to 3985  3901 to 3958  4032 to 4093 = 0.22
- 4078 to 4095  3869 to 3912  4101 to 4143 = -0.14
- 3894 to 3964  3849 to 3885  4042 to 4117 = 0.07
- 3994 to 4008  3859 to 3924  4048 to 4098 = -0.19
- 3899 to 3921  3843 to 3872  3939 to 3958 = -0.21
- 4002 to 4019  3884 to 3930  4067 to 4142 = -0.23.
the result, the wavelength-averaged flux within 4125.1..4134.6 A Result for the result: 40.9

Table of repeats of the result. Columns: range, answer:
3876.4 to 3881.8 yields 20.4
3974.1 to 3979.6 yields 26.9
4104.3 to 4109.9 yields 38.2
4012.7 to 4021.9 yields 44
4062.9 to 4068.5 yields 39.7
